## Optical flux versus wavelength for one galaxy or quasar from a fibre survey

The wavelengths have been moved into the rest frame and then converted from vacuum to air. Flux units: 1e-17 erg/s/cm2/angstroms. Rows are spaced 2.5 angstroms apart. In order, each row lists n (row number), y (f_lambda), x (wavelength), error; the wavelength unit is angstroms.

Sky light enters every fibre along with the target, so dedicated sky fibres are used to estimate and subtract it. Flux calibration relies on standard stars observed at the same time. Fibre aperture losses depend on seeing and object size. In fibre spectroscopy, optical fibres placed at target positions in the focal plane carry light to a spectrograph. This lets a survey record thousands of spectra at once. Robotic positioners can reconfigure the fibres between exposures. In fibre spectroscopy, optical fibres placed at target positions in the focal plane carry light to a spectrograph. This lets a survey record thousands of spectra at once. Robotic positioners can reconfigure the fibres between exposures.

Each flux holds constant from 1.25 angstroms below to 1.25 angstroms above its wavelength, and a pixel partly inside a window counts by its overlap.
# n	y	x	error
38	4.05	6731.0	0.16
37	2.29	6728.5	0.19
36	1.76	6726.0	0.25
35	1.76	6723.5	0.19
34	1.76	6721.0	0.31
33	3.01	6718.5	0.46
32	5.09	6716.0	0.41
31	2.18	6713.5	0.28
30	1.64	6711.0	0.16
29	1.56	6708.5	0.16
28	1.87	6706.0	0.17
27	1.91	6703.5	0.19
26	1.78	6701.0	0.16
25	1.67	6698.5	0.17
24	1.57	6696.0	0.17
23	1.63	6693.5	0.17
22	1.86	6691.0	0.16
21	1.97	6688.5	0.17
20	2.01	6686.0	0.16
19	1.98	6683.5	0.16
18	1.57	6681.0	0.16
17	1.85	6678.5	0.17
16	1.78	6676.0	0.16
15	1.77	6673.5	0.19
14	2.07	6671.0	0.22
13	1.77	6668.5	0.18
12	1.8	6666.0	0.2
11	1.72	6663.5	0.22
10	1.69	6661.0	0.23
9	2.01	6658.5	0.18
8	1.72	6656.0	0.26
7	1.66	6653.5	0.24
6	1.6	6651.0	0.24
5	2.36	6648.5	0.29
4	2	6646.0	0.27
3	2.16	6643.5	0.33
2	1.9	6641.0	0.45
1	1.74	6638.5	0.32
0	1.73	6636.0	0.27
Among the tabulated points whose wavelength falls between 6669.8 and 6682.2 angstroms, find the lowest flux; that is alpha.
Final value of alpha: 1.57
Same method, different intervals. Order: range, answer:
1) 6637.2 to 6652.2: 1.6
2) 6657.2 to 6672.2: 1.69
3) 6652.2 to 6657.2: 1.66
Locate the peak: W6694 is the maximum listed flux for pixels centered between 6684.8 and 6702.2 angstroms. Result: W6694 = 2.01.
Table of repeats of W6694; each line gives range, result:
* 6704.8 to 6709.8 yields 1.87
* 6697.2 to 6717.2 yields 5.09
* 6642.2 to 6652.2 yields 2.36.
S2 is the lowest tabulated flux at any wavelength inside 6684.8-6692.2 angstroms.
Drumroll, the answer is 1.86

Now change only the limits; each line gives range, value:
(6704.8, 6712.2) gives 1.56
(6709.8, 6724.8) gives 1.64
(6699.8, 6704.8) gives 1.78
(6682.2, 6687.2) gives 1.98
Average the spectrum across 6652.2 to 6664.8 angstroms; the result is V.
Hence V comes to 1.76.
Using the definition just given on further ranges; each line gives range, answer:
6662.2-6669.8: 1.76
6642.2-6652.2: 2.03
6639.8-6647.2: 2.02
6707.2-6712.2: 1.6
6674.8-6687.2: 1.84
